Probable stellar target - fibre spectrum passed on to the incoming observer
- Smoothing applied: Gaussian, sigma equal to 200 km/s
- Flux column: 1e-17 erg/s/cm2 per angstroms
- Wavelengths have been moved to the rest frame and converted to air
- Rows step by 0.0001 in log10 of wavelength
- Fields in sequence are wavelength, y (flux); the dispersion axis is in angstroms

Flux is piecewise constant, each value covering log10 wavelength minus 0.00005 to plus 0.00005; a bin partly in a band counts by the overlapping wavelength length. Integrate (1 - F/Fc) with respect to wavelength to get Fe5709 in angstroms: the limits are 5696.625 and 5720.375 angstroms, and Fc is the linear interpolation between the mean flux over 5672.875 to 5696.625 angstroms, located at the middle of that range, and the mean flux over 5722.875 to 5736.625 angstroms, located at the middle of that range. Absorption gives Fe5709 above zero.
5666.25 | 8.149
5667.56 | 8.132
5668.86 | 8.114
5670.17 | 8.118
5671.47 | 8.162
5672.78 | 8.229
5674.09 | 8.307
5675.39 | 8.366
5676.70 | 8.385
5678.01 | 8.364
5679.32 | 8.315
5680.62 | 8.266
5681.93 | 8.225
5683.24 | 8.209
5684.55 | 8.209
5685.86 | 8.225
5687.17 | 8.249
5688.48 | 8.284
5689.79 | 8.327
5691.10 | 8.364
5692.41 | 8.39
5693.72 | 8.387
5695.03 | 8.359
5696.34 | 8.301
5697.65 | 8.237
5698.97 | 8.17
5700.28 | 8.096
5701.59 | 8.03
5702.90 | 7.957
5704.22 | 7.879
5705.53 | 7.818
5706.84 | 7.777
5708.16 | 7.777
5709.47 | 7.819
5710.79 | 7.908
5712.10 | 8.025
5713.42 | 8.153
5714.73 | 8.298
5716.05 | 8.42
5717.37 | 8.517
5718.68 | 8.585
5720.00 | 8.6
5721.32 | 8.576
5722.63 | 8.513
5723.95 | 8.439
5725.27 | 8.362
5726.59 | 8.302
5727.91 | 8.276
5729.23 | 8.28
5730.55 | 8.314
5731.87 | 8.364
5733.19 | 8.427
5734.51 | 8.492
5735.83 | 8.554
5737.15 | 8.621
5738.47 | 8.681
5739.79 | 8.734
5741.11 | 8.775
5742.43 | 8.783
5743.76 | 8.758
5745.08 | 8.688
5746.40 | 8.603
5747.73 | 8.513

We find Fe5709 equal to 0.7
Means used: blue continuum 8.31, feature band 8.11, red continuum 8.38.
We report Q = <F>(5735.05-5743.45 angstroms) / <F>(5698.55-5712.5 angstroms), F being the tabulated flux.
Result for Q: 1.10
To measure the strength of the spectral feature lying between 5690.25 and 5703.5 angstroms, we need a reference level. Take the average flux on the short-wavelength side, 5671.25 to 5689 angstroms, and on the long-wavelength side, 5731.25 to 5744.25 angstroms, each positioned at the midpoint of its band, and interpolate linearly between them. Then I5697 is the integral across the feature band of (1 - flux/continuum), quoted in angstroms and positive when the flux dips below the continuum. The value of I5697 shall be 0.2 angstroms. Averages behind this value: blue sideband 8.27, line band 8.24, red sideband 8.62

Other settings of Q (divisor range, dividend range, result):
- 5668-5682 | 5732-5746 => 1.05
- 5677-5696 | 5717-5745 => 1.03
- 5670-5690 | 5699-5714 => 0.96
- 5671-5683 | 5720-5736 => 1.01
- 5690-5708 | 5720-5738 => 1.04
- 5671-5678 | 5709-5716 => 0.97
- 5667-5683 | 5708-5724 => 1.01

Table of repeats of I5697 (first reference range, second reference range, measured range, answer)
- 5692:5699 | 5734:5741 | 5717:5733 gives 0.22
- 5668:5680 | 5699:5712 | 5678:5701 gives -0.51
